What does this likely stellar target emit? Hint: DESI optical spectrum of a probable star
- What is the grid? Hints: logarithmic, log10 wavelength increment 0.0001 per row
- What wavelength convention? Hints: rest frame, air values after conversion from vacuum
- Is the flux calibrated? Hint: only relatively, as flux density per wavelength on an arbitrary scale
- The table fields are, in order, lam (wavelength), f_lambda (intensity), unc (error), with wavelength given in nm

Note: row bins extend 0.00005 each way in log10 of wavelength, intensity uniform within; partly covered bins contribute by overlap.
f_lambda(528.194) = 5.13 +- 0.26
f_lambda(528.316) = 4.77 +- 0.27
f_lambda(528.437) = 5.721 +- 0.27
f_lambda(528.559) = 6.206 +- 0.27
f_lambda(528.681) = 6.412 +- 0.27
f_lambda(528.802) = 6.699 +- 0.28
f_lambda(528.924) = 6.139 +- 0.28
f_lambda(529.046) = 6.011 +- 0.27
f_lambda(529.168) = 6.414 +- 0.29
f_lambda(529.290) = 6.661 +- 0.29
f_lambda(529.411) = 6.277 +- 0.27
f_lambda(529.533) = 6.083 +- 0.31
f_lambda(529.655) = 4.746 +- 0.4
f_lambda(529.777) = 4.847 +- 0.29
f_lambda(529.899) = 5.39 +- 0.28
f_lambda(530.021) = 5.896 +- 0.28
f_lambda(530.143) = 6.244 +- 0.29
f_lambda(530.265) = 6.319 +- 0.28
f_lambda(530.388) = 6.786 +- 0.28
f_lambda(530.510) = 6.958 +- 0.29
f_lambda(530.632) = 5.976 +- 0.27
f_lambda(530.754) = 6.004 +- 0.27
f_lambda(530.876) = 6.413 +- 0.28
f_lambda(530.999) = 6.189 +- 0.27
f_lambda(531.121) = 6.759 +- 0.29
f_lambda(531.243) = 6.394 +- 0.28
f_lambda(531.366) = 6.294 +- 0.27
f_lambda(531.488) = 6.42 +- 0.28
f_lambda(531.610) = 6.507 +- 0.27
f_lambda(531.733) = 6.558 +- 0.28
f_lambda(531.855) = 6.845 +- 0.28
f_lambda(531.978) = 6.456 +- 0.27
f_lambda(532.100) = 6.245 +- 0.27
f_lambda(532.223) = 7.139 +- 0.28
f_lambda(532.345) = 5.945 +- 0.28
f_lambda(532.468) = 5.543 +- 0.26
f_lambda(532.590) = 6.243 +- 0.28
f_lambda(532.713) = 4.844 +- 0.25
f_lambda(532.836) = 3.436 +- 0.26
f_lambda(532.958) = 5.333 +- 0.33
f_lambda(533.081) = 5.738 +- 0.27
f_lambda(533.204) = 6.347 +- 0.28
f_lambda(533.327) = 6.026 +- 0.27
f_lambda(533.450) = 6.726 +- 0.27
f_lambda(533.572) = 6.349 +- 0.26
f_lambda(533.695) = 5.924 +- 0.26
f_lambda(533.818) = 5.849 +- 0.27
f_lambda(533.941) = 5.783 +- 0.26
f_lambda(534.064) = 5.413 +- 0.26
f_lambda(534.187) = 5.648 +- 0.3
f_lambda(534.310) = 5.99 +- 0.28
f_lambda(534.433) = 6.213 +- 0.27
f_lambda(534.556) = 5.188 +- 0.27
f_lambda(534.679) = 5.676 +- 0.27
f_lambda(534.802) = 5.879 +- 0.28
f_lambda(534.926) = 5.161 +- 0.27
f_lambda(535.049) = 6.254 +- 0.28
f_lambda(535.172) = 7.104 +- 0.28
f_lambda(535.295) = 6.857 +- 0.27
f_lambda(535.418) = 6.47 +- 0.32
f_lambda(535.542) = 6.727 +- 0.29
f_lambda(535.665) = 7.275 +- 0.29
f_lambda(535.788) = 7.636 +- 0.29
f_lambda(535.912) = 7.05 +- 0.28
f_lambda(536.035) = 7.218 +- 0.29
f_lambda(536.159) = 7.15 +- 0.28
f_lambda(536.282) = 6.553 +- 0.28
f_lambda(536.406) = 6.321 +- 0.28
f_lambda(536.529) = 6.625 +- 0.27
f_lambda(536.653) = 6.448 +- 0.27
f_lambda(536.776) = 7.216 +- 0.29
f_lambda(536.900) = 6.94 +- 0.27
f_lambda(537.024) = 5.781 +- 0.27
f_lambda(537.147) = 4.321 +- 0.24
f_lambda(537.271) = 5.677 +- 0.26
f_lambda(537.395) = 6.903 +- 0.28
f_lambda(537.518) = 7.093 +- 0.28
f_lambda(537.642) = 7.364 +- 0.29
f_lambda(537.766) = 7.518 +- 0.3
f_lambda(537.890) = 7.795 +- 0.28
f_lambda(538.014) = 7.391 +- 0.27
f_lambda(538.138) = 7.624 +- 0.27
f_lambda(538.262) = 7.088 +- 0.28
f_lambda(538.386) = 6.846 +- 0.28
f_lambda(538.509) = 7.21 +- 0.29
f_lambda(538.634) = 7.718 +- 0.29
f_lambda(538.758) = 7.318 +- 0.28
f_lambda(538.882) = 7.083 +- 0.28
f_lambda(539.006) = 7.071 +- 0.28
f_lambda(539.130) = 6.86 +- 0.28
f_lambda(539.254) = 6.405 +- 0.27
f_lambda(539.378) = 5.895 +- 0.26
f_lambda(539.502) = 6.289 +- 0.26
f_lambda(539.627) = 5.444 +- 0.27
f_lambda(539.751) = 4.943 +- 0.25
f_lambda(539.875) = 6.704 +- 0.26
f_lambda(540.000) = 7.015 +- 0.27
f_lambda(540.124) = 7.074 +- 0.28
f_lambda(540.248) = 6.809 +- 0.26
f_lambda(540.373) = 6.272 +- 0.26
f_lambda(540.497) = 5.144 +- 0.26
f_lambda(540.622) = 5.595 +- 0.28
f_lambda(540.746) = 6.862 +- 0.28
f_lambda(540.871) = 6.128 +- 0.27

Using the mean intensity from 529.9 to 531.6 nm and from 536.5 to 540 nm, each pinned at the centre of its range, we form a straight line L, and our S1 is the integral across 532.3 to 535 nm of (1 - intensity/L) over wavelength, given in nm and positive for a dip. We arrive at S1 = 0.32 nm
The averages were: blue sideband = 6.33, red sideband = 6.7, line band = 5.69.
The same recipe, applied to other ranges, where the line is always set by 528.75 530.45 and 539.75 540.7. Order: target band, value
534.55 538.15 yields -0.264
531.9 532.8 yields 0.014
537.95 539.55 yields -0.189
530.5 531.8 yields -0.068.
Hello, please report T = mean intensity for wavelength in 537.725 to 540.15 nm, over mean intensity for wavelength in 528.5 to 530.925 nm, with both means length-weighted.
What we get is 1.12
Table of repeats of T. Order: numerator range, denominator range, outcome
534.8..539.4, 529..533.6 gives 1.12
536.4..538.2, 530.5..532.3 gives 1.04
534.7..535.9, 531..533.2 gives 1.09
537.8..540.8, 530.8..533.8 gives 1.10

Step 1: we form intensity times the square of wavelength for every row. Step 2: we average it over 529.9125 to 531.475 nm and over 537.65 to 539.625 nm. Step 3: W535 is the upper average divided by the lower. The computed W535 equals 1.1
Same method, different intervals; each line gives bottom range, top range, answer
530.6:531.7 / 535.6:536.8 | 1.12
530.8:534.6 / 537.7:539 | 1.24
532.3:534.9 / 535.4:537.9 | 1.20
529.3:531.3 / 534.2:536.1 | 1.07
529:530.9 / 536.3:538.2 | 1.14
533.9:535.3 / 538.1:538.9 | 1.25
